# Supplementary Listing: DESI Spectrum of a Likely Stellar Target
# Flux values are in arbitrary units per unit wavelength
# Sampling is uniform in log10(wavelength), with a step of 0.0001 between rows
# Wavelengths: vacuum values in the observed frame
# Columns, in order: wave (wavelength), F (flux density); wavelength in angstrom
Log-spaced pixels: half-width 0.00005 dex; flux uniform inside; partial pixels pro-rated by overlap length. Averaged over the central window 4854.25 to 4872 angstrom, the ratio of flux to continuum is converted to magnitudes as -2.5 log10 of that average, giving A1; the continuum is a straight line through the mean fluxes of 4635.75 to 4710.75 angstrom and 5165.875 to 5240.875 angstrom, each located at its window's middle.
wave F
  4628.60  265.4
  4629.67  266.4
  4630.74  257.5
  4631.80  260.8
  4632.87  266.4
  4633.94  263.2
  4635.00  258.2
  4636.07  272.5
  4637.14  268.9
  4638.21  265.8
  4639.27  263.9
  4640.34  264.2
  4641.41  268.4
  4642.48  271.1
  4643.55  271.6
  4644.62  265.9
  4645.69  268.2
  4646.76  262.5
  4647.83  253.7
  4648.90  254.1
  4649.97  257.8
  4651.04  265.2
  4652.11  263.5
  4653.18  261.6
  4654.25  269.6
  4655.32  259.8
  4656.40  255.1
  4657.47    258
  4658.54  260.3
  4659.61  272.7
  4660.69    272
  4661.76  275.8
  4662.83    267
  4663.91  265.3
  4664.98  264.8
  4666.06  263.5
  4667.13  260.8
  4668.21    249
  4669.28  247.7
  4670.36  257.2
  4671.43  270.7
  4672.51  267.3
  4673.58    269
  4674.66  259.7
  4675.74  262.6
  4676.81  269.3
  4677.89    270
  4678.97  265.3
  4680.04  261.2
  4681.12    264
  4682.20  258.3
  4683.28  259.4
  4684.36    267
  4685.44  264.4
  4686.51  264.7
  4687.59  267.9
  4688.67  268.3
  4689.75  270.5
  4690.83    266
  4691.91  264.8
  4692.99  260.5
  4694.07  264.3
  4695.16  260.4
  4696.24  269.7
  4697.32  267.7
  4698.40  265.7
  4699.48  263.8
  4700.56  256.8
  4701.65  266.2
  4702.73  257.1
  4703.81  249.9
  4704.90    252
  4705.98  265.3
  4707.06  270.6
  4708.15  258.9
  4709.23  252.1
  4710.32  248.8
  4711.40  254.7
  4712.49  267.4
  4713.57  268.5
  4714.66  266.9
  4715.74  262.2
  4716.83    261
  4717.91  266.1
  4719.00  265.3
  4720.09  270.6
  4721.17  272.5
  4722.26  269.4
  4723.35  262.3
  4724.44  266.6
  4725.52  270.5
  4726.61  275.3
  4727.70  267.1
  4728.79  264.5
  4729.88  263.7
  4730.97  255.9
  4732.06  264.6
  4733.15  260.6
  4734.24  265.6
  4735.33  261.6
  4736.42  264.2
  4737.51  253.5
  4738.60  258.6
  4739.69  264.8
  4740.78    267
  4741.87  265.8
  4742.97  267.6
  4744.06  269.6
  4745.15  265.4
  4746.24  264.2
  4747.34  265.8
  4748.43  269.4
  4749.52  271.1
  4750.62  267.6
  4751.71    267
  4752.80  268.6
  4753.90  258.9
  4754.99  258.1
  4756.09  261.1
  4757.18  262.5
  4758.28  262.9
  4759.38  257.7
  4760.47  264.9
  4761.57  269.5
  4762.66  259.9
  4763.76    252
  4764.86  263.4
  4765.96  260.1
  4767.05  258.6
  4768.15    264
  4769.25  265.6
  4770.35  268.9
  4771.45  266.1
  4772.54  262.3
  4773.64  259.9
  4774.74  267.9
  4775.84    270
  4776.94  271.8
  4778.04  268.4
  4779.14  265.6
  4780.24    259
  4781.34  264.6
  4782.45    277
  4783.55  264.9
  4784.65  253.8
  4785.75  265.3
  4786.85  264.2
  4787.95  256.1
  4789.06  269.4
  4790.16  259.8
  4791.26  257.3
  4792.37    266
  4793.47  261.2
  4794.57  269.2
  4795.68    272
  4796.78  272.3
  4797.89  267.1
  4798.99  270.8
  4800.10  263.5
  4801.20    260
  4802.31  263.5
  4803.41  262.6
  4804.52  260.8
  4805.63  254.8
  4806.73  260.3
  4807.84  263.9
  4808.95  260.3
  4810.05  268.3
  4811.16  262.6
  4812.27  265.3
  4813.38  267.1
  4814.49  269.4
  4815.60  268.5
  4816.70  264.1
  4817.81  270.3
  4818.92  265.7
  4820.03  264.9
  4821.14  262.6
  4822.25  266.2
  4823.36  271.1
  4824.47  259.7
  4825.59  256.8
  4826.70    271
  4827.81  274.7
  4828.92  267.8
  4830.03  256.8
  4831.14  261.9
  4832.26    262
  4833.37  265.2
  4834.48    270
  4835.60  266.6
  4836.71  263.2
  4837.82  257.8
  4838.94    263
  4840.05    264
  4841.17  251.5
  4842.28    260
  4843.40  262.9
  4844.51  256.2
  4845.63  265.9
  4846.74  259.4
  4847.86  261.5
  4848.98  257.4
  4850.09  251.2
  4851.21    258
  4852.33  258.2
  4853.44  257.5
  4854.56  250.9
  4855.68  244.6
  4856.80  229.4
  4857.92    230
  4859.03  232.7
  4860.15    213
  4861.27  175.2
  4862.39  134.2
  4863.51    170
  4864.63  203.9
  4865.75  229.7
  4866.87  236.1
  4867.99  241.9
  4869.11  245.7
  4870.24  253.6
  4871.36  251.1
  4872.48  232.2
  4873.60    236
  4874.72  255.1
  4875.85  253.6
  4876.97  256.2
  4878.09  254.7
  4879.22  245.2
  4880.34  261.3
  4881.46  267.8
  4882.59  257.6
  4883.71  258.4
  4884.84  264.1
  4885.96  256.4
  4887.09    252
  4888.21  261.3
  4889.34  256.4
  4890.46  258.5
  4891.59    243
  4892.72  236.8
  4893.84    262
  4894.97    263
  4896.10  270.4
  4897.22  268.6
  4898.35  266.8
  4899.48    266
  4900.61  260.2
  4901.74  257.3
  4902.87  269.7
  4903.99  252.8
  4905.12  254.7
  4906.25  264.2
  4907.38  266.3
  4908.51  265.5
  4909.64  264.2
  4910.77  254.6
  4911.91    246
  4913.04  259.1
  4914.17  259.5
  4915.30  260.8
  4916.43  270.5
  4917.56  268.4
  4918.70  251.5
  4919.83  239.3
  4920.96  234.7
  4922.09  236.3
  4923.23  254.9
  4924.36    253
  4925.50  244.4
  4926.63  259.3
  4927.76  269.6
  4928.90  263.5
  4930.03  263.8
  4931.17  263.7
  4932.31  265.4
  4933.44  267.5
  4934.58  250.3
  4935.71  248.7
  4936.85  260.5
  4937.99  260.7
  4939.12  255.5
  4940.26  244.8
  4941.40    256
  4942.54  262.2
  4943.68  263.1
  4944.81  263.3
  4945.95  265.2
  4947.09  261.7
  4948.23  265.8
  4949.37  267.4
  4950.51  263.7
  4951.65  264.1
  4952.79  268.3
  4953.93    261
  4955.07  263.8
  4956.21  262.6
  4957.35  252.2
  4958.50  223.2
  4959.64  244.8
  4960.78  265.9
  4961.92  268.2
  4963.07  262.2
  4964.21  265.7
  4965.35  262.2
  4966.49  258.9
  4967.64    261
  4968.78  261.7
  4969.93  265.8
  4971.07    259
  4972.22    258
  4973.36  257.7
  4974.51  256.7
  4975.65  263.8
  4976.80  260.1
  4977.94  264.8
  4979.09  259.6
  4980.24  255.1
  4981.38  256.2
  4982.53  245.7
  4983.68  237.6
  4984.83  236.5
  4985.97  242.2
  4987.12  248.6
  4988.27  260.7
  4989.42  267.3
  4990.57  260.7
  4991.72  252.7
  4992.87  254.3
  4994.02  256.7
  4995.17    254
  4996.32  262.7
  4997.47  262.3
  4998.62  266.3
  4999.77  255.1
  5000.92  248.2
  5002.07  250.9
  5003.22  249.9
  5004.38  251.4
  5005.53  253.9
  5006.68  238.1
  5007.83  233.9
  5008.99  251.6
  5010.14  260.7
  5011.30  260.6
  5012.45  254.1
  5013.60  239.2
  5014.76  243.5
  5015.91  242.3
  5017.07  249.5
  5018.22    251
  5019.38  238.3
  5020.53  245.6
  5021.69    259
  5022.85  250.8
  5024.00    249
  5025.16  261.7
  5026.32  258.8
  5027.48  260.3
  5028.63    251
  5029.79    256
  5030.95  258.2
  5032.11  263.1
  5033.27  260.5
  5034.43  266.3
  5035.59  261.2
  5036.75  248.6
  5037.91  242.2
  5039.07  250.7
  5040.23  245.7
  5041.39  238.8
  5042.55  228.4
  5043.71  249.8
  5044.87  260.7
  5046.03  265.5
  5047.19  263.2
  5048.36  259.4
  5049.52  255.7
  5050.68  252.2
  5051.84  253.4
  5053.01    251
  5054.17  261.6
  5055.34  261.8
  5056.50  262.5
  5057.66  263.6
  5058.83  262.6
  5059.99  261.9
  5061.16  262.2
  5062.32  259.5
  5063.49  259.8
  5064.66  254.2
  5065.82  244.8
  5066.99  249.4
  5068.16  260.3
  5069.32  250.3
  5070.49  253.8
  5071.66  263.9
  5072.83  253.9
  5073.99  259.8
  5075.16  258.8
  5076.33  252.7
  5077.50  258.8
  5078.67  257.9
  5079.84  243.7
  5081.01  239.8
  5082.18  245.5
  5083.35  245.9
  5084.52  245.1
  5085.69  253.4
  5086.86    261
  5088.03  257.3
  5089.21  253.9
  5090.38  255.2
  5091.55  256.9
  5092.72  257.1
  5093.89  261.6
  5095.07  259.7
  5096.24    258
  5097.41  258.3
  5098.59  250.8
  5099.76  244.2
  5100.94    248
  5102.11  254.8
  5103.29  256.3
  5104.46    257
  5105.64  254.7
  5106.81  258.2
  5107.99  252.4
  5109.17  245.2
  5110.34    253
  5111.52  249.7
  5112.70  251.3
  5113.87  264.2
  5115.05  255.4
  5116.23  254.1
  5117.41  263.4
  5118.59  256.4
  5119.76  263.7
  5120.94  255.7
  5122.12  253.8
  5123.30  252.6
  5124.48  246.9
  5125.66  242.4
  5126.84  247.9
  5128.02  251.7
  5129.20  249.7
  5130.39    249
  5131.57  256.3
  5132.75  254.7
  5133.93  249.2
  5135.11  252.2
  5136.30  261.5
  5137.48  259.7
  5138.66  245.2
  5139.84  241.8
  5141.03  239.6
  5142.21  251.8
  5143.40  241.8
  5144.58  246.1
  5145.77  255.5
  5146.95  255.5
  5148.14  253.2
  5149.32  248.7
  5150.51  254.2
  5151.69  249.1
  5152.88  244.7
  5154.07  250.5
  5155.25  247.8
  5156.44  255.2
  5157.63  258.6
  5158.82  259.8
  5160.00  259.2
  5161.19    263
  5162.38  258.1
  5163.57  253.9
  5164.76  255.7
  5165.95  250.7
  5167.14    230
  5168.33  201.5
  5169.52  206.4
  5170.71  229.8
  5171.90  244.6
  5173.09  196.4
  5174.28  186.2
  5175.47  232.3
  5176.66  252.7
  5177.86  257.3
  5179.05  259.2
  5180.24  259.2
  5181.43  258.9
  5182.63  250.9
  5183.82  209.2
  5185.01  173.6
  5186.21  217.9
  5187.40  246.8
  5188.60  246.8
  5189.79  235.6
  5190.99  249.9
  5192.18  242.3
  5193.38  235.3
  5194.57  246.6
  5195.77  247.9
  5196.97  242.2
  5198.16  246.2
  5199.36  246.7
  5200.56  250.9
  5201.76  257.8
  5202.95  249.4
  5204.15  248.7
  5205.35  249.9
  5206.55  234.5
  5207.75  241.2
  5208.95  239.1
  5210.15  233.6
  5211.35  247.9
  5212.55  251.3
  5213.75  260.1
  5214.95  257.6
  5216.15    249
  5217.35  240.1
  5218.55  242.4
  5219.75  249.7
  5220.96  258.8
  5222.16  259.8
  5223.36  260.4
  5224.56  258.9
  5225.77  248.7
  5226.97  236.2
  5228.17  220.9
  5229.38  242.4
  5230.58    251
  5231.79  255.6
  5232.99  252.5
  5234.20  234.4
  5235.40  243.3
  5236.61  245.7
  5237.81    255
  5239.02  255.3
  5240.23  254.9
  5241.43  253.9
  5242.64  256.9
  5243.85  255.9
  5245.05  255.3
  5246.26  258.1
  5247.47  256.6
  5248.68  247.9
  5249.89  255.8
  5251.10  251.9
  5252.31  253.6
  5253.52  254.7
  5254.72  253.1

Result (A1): 0.16 mag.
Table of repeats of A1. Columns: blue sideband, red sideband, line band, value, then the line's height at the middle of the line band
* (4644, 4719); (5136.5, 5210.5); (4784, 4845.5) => -0.03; 258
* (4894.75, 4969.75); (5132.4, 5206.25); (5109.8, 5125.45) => -0.03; 247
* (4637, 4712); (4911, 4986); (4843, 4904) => 0.05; 259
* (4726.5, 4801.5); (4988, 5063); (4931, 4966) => -0.01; 257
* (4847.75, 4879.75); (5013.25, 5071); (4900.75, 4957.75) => -0.07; 242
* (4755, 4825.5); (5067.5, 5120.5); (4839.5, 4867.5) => 0.11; 262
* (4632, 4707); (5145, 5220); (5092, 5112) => -0.03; 247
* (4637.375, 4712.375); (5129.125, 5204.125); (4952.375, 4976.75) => -0.03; 252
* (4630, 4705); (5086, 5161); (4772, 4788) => -0.02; 261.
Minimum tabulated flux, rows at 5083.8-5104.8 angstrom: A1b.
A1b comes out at 244.2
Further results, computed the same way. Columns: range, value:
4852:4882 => 134.2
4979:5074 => 228.4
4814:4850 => 251.5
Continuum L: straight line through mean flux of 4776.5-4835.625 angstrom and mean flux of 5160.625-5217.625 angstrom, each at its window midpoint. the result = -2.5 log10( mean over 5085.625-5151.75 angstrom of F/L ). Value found -0.04 mag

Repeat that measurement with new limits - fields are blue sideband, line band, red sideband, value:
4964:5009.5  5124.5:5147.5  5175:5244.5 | 0.00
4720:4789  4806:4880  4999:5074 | 0.04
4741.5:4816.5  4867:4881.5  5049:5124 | 0.05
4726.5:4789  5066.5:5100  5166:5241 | -0.03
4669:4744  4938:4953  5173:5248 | -0.03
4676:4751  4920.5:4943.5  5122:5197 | -0.01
